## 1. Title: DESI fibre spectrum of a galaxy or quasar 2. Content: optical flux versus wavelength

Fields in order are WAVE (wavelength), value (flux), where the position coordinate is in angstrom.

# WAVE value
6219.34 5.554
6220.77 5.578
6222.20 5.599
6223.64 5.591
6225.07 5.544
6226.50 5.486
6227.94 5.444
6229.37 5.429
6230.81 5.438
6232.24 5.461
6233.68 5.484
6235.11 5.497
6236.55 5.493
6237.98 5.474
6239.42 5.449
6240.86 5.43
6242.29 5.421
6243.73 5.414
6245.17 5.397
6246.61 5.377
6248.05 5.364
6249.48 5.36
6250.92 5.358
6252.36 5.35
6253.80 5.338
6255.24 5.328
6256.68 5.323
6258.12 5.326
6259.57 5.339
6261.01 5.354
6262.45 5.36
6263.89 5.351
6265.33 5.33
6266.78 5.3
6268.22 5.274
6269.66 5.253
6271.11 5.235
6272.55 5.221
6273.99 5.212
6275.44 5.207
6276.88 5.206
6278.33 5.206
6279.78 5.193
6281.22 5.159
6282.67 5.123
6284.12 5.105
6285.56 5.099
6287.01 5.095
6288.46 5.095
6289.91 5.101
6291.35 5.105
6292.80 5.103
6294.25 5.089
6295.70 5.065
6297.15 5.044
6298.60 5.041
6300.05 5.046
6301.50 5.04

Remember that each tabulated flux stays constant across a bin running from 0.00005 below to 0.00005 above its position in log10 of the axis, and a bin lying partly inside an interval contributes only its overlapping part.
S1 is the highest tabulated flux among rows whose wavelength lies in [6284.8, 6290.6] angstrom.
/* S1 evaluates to 5.101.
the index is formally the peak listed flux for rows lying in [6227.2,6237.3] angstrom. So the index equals 5.497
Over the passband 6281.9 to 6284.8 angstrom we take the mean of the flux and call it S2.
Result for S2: 5.1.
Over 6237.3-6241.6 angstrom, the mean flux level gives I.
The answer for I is 5.45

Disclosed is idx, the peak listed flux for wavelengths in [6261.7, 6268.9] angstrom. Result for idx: 5.36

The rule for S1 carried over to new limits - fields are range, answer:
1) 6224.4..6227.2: 5.544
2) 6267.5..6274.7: 5.274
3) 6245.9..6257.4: 5.377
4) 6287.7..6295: 5.105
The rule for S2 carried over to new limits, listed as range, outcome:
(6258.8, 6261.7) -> 5.33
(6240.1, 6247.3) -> 5.41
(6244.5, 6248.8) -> 5.39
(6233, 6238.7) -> 5.49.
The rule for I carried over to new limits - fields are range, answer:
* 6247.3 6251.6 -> 5.37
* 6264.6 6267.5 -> 5.31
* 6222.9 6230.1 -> 5.49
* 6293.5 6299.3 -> 5.06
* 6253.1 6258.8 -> 5.33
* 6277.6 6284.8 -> 5.15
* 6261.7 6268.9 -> 5.33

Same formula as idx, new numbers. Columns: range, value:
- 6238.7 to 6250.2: 5.449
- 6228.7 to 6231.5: 5.438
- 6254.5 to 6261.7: 5.354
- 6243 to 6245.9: 5.414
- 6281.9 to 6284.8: 5.123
